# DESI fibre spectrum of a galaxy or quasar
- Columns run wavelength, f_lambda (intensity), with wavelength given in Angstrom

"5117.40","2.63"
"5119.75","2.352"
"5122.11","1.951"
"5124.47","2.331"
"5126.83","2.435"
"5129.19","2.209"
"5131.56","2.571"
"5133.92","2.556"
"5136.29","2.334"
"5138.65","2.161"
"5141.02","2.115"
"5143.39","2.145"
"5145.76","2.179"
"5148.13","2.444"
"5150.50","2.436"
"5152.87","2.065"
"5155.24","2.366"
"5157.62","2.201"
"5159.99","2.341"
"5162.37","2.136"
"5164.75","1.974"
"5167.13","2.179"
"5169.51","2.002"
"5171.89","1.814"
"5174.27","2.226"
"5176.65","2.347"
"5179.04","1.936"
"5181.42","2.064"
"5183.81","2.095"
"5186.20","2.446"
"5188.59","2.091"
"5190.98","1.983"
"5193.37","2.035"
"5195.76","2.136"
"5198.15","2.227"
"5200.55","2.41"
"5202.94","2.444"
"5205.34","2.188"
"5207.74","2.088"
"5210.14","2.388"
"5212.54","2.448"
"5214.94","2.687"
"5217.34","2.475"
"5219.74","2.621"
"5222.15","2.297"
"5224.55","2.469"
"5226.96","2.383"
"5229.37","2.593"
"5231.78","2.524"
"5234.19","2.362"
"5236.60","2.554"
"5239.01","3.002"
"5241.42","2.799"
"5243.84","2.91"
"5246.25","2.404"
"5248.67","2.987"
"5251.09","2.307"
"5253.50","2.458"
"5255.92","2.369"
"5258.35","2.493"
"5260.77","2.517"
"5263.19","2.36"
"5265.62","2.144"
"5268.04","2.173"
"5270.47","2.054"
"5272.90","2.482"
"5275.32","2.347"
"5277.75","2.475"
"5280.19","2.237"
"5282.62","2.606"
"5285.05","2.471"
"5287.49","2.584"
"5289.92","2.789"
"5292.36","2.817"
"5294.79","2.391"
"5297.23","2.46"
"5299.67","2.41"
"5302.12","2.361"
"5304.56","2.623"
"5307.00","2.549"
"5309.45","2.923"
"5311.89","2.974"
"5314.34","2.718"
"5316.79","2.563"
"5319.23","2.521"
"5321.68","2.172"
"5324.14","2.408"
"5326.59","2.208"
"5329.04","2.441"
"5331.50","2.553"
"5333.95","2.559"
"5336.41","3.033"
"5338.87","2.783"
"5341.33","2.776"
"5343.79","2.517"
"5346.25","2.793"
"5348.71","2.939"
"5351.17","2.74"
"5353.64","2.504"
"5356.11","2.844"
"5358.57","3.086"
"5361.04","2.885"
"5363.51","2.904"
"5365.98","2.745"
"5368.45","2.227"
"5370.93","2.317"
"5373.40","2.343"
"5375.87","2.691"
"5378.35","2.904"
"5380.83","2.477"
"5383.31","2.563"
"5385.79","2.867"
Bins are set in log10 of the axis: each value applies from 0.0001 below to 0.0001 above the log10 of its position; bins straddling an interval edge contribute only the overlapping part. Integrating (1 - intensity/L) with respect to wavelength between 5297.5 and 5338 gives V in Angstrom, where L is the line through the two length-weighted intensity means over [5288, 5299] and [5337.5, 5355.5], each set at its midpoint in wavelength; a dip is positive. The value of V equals 1.48 Angstrom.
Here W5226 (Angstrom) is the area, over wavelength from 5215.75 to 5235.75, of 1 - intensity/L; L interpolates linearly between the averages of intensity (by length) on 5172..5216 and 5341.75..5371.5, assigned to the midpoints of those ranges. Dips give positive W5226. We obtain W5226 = -1.3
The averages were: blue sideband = 2.22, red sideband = 2.72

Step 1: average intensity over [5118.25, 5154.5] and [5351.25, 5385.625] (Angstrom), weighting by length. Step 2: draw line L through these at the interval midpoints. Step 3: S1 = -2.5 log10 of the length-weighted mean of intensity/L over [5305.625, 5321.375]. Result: -0.04 mag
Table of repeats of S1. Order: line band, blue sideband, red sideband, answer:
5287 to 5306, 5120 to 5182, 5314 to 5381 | -0.013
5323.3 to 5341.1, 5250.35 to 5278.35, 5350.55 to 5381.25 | -0.009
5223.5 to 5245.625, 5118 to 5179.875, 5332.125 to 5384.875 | -0.085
